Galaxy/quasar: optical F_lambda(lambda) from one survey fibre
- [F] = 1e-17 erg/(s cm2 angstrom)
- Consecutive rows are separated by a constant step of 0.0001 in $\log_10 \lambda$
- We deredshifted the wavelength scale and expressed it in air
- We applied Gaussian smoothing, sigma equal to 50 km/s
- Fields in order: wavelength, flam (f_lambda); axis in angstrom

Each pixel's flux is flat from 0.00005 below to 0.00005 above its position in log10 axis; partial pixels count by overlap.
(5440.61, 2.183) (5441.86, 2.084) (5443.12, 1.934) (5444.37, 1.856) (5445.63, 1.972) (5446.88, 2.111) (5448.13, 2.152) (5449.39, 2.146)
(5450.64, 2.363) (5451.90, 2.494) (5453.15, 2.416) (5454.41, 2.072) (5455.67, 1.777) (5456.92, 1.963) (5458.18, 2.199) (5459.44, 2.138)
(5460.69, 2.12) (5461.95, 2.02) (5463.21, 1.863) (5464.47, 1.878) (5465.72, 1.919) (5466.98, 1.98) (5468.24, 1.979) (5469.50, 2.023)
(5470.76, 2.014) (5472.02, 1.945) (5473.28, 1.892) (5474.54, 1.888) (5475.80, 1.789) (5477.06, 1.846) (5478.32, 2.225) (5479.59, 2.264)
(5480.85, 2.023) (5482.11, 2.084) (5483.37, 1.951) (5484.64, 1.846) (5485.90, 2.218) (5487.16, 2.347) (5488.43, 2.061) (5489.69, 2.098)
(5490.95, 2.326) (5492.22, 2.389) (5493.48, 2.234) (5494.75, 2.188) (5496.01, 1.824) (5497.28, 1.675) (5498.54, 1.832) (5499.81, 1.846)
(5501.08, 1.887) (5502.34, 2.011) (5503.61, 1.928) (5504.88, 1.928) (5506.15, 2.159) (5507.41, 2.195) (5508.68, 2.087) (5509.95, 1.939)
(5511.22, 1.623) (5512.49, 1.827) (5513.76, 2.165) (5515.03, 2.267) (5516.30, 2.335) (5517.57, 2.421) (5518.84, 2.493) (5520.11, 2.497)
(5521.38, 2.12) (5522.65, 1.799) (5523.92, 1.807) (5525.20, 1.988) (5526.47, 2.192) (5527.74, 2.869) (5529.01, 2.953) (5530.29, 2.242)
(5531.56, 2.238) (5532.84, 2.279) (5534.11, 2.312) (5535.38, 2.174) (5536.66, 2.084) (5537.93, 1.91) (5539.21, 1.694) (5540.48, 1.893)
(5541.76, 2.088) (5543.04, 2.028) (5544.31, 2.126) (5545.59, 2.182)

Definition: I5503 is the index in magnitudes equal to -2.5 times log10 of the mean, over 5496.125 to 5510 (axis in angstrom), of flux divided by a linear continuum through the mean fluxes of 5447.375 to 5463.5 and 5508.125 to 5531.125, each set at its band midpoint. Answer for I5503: 0.12 mag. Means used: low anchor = 2.14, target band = 1.95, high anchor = 2.2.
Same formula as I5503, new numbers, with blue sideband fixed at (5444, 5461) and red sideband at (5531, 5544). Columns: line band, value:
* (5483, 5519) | 0.015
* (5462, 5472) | 0.089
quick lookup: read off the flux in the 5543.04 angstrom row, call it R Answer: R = 2.028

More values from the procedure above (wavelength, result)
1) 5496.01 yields 1.824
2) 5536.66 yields 2.084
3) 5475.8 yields 1.789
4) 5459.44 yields 2.138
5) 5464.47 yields 1.878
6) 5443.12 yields 1.934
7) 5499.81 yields 1.846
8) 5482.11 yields 2.084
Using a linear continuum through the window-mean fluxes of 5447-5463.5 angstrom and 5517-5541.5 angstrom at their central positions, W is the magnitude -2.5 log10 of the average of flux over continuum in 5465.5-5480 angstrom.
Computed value 0.09 mag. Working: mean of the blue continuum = 2.14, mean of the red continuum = 2.21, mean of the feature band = 1.98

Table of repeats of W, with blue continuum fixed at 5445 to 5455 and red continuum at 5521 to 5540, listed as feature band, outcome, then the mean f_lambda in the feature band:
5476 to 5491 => 0.06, 2.09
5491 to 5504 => 0.10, 2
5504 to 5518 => 0.05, 2.08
